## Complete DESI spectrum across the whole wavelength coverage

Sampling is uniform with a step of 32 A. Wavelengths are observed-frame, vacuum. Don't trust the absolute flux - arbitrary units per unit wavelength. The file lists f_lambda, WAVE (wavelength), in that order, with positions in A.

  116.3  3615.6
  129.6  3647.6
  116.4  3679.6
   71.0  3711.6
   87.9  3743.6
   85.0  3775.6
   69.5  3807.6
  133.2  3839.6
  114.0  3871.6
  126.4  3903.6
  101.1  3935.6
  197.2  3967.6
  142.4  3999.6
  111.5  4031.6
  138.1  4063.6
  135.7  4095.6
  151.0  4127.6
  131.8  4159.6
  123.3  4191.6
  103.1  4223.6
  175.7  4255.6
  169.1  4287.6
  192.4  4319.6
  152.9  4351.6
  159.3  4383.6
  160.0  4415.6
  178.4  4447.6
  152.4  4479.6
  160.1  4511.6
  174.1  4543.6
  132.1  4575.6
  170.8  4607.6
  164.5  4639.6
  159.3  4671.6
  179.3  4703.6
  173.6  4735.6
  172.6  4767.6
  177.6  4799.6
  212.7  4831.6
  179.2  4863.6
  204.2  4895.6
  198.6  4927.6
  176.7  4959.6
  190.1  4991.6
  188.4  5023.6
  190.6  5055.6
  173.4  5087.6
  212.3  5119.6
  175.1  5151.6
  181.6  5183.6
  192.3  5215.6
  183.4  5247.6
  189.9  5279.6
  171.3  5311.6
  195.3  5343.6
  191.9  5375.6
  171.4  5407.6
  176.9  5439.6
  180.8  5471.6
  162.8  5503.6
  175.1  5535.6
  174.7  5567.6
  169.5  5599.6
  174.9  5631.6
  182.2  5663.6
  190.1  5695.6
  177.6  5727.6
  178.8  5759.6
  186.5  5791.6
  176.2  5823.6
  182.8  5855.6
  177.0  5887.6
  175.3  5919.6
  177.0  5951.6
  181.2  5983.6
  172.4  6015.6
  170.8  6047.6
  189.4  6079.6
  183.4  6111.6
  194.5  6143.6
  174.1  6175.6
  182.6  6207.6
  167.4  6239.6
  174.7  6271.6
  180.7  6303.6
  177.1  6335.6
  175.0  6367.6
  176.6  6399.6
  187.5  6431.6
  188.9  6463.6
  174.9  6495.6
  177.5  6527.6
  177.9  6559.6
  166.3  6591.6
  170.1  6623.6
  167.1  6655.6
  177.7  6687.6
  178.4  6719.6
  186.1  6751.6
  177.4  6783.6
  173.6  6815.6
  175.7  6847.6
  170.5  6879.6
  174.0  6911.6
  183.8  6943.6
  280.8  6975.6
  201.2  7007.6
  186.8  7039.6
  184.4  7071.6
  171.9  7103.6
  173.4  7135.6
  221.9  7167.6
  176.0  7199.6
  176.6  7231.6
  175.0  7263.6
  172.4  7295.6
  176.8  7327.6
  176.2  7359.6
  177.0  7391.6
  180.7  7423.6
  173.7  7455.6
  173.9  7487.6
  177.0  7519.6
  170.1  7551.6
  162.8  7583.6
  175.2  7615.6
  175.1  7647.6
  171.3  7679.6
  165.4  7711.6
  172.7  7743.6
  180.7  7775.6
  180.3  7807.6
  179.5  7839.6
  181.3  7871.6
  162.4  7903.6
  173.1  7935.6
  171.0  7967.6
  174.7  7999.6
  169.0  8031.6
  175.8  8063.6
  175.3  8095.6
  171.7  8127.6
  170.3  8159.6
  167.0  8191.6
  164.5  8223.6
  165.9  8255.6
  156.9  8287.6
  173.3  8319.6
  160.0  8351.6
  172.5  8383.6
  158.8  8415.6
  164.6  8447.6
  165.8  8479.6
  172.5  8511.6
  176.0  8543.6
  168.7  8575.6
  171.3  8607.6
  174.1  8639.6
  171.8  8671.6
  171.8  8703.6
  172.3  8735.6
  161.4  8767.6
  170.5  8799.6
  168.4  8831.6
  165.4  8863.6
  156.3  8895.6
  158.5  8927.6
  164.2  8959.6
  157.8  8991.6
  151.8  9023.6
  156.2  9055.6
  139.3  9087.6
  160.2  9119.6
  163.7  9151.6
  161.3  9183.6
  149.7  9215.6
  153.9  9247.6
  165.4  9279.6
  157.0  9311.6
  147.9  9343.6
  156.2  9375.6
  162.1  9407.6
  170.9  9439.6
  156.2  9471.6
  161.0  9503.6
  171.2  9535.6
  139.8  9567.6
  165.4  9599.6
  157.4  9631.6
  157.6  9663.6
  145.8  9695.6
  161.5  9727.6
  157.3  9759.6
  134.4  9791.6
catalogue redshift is 0.065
